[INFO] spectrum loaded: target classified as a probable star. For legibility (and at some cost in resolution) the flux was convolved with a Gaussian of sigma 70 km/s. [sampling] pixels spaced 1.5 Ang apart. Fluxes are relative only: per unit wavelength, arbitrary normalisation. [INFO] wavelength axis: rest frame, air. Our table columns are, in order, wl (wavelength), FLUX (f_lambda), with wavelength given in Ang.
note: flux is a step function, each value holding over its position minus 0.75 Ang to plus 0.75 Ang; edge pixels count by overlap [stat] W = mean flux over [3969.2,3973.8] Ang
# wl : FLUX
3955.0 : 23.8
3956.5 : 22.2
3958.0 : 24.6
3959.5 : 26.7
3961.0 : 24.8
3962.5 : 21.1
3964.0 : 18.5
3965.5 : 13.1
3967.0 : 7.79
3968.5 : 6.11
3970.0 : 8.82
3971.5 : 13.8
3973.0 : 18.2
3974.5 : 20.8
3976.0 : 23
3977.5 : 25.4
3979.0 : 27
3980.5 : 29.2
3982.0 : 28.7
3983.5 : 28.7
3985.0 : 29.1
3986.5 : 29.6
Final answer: 13.6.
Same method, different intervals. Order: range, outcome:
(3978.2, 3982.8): 28.3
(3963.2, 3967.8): 13.1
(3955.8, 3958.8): 23.5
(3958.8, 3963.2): 24.2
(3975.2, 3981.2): 26.1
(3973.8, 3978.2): 23.1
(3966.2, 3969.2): 7.07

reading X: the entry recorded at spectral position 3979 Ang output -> 27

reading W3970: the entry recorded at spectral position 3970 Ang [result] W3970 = 8.82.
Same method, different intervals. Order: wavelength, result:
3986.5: 29.6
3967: 7.79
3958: 24.6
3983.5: 28.7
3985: 29.1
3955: 23.8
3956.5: 22.2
